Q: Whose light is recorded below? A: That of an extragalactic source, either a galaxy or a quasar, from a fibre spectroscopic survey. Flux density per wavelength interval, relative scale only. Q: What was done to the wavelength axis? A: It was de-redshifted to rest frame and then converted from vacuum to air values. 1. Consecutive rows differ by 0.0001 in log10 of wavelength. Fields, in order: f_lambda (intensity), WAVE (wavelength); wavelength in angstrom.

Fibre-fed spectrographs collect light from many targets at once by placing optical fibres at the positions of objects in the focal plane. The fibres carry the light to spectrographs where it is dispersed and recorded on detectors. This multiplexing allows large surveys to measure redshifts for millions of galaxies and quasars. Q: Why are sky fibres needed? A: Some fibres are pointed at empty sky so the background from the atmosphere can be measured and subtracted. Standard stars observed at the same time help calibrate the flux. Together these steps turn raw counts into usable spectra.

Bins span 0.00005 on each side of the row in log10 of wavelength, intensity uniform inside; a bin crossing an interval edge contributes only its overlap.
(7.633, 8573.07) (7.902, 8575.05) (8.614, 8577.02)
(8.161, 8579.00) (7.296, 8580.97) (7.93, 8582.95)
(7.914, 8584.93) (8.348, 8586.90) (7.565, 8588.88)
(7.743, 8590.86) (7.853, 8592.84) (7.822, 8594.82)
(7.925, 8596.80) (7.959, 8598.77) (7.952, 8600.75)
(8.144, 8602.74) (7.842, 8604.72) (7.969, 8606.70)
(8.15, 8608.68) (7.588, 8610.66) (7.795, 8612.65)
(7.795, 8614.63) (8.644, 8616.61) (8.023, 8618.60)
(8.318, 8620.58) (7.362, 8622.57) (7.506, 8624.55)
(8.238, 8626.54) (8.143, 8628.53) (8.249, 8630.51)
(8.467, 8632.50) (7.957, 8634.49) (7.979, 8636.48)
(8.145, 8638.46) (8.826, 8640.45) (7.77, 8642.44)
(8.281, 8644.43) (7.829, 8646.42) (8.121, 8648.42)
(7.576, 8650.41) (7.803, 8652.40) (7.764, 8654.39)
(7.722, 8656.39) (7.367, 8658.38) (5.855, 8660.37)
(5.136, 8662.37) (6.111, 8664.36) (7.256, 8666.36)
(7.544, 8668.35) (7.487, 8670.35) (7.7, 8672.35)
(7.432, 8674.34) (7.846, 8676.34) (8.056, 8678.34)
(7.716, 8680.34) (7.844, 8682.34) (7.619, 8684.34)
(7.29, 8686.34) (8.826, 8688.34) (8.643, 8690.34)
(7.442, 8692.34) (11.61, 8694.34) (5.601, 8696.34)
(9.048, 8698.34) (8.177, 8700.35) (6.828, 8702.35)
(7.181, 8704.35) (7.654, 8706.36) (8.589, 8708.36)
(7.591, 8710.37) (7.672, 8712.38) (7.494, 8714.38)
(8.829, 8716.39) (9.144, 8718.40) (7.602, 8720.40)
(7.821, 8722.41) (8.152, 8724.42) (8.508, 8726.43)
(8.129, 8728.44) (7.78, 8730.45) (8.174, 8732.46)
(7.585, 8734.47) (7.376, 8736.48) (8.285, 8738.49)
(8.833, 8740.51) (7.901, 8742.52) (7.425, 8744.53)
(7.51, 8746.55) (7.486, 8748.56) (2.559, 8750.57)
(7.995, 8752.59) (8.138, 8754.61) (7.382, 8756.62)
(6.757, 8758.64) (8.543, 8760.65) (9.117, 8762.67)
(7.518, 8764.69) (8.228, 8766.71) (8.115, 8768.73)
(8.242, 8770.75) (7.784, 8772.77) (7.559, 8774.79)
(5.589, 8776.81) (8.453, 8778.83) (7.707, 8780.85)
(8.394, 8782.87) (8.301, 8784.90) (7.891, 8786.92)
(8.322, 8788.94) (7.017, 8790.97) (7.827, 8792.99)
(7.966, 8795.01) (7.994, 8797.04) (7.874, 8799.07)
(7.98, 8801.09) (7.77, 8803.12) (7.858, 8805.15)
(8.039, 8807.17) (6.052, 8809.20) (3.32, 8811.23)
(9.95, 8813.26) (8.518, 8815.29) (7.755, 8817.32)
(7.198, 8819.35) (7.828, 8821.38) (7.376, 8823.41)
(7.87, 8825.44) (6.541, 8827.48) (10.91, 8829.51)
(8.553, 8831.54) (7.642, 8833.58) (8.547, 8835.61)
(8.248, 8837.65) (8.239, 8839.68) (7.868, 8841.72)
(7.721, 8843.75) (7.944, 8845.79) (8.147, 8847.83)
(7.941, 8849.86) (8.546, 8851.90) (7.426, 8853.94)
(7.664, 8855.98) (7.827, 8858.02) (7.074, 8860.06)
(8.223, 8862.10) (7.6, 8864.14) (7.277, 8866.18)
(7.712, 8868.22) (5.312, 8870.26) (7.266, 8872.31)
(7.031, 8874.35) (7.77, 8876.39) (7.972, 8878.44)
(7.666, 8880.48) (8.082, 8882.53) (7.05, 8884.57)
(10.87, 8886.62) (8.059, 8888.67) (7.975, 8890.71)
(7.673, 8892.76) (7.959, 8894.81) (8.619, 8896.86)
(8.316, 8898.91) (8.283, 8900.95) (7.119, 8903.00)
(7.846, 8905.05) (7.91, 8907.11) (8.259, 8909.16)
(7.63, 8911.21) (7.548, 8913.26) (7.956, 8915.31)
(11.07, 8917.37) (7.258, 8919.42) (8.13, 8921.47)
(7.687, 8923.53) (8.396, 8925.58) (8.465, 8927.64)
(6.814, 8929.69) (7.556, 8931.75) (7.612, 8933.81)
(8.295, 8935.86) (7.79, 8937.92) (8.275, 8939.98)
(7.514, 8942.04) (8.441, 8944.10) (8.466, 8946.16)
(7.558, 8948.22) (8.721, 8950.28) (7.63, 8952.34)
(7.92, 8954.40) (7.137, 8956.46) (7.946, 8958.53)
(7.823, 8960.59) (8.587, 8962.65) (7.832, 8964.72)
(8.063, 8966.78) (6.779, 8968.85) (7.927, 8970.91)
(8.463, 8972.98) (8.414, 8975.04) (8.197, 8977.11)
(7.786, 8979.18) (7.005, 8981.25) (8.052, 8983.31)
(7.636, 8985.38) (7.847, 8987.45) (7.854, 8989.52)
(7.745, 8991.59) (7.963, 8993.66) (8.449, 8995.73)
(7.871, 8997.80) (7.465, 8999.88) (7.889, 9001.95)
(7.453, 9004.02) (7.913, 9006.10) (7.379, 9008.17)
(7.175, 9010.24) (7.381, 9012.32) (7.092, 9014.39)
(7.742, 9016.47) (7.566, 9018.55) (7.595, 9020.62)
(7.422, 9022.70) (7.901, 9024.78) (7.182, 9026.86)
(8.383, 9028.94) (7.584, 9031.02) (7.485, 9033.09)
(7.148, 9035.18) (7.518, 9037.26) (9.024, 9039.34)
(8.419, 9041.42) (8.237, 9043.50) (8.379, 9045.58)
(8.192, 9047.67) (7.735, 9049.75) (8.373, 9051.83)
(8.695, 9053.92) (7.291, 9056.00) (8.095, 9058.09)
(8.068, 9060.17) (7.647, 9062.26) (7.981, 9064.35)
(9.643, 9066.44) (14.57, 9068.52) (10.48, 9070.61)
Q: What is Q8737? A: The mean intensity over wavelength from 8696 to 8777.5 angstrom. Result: 7.73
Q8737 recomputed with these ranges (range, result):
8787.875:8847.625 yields 7.82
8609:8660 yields 7.95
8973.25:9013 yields 7.78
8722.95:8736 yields 8.02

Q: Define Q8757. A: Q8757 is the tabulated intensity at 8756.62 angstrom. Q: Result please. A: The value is 7.382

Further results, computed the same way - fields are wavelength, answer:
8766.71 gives 8.228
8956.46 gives 7.137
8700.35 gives 8.177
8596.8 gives 7.925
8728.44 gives 8.129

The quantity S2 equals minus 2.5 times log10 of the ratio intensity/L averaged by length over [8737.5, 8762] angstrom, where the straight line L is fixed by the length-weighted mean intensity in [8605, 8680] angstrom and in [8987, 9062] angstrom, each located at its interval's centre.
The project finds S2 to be 0.05 mag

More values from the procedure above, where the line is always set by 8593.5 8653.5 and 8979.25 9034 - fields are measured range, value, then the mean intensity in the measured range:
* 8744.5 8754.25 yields 0.192 mag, 6.61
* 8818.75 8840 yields -0.038 mag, 8.1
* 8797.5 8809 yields 0.009 mag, 7.78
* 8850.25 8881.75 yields 0.040 mag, 7.5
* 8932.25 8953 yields -0.043 mag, 8.03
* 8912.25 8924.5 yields -0.073 mag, 8.28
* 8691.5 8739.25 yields -0.012 mag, 8.01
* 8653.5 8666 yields 0.193 mag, 6.68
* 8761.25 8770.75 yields -0.050 mag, 8.25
